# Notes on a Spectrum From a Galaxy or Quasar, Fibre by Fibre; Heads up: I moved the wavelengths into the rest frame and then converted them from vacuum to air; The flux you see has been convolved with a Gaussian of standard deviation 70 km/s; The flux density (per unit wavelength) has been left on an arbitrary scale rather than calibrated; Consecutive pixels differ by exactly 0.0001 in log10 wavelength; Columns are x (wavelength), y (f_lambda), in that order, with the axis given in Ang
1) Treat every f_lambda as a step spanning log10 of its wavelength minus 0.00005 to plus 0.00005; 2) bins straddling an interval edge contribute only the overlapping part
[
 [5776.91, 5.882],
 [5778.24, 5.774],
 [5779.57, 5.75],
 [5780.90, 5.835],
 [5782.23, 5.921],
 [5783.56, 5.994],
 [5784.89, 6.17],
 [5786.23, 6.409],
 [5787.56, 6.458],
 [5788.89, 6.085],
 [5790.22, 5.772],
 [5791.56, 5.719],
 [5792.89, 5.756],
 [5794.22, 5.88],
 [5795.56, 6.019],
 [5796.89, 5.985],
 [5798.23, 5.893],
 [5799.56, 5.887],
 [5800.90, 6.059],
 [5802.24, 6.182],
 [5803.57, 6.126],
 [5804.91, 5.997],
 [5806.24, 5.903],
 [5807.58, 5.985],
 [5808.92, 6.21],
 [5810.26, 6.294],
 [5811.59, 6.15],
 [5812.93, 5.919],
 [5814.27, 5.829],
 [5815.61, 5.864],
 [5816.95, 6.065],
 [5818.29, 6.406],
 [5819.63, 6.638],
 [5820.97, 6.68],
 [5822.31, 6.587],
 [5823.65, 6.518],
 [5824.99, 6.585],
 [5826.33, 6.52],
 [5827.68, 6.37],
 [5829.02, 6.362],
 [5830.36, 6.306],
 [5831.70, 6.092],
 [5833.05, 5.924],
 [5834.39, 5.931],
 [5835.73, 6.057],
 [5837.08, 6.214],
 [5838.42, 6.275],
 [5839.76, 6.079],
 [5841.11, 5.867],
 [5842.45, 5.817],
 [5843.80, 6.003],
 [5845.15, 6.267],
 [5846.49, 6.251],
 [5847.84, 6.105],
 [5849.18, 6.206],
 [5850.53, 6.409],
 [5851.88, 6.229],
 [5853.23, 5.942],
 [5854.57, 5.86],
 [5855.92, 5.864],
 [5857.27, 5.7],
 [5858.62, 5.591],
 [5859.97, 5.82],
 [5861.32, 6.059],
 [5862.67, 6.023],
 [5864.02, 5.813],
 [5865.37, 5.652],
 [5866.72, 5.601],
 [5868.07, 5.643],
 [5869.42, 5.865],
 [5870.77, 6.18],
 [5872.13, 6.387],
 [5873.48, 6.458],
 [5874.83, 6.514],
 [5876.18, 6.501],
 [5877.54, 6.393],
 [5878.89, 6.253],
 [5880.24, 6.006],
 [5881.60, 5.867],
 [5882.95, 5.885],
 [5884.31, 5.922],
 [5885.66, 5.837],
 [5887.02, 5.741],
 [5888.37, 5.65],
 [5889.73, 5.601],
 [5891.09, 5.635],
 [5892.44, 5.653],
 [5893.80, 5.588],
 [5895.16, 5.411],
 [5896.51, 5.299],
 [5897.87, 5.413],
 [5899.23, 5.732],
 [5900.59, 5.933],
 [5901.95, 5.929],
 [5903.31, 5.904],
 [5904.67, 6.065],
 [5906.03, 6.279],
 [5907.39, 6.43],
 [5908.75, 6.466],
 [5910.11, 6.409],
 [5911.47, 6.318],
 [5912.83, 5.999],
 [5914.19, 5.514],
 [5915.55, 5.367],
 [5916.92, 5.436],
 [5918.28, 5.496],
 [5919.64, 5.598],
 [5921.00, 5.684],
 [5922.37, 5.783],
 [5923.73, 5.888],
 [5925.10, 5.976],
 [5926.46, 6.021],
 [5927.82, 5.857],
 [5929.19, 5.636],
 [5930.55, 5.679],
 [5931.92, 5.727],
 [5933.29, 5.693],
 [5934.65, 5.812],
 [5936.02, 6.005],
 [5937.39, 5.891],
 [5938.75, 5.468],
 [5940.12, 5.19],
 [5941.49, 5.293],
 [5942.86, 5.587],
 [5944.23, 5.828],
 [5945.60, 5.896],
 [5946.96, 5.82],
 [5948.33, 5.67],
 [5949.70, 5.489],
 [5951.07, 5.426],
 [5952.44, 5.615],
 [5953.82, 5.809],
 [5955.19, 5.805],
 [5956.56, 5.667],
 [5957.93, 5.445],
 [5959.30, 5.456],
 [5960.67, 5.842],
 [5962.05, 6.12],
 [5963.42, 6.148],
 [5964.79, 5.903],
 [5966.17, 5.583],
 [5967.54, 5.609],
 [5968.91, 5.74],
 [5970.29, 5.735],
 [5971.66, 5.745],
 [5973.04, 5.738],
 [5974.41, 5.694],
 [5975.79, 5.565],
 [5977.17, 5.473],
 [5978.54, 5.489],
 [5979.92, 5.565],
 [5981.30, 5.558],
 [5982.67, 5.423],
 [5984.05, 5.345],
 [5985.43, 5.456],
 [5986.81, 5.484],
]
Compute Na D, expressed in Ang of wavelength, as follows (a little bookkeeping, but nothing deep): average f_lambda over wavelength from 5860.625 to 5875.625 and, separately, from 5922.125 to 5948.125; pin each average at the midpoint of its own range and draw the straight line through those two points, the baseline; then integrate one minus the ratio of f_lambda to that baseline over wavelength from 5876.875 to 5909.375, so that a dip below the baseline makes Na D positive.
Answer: 0.3 Ang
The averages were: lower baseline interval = 6.02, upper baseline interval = 5.74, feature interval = 5.87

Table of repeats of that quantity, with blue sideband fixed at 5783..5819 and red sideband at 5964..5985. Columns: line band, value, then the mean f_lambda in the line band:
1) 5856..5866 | 0.1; 5.81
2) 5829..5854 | -0.7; 6.12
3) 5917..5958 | 0.1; 5.69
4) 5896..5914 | -0.7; 6.01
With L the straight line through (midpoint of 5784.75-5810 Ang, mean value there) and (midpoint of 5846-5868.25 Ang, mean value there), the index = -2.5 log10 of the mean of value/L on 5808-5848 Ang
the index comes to -0.04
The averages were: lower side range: 6.03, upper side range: 5.93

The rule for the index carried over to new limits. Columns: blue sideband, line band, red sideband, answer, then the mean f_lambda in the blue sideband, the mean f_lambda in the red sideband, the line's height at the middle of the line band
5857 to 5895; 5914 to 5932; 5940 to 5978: 0.02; 5.92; 5.68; 5.78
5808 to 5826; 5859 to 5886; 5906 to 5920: 0.01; 6.29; 5.93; 6.08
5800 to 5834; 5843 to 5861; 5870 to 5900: 0.01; 6.22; 5.9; 6.06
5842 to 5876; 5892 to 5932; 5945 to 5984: 0.01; 6.02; 5.67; 5.85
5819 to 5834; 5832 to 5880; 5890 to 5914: 0.03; 6.41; 5.9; 6.21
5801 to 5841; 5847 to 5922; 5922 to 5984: 0.01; 6.2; 5.69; 5.96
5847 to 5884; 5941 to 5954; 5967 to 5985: 0.01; 6.03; 5.59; 5.7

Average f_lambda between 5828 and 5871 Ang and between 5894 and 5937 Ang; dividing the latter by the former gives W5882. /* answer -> 0.97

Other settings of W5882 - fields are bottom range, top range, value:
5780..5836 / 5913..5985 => 0.93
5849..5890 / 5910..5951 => 0.96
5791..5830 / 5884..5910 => 0.95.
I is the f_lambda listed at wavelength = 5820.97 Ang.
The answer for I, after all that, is 6.68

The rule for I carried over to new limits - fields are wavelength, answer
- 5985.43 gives 5.456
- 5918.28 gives 5.496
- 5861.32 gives 6.059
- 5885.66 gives 5.837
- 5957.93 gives 5.445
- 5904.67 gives 6.065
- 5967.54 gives 5.609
